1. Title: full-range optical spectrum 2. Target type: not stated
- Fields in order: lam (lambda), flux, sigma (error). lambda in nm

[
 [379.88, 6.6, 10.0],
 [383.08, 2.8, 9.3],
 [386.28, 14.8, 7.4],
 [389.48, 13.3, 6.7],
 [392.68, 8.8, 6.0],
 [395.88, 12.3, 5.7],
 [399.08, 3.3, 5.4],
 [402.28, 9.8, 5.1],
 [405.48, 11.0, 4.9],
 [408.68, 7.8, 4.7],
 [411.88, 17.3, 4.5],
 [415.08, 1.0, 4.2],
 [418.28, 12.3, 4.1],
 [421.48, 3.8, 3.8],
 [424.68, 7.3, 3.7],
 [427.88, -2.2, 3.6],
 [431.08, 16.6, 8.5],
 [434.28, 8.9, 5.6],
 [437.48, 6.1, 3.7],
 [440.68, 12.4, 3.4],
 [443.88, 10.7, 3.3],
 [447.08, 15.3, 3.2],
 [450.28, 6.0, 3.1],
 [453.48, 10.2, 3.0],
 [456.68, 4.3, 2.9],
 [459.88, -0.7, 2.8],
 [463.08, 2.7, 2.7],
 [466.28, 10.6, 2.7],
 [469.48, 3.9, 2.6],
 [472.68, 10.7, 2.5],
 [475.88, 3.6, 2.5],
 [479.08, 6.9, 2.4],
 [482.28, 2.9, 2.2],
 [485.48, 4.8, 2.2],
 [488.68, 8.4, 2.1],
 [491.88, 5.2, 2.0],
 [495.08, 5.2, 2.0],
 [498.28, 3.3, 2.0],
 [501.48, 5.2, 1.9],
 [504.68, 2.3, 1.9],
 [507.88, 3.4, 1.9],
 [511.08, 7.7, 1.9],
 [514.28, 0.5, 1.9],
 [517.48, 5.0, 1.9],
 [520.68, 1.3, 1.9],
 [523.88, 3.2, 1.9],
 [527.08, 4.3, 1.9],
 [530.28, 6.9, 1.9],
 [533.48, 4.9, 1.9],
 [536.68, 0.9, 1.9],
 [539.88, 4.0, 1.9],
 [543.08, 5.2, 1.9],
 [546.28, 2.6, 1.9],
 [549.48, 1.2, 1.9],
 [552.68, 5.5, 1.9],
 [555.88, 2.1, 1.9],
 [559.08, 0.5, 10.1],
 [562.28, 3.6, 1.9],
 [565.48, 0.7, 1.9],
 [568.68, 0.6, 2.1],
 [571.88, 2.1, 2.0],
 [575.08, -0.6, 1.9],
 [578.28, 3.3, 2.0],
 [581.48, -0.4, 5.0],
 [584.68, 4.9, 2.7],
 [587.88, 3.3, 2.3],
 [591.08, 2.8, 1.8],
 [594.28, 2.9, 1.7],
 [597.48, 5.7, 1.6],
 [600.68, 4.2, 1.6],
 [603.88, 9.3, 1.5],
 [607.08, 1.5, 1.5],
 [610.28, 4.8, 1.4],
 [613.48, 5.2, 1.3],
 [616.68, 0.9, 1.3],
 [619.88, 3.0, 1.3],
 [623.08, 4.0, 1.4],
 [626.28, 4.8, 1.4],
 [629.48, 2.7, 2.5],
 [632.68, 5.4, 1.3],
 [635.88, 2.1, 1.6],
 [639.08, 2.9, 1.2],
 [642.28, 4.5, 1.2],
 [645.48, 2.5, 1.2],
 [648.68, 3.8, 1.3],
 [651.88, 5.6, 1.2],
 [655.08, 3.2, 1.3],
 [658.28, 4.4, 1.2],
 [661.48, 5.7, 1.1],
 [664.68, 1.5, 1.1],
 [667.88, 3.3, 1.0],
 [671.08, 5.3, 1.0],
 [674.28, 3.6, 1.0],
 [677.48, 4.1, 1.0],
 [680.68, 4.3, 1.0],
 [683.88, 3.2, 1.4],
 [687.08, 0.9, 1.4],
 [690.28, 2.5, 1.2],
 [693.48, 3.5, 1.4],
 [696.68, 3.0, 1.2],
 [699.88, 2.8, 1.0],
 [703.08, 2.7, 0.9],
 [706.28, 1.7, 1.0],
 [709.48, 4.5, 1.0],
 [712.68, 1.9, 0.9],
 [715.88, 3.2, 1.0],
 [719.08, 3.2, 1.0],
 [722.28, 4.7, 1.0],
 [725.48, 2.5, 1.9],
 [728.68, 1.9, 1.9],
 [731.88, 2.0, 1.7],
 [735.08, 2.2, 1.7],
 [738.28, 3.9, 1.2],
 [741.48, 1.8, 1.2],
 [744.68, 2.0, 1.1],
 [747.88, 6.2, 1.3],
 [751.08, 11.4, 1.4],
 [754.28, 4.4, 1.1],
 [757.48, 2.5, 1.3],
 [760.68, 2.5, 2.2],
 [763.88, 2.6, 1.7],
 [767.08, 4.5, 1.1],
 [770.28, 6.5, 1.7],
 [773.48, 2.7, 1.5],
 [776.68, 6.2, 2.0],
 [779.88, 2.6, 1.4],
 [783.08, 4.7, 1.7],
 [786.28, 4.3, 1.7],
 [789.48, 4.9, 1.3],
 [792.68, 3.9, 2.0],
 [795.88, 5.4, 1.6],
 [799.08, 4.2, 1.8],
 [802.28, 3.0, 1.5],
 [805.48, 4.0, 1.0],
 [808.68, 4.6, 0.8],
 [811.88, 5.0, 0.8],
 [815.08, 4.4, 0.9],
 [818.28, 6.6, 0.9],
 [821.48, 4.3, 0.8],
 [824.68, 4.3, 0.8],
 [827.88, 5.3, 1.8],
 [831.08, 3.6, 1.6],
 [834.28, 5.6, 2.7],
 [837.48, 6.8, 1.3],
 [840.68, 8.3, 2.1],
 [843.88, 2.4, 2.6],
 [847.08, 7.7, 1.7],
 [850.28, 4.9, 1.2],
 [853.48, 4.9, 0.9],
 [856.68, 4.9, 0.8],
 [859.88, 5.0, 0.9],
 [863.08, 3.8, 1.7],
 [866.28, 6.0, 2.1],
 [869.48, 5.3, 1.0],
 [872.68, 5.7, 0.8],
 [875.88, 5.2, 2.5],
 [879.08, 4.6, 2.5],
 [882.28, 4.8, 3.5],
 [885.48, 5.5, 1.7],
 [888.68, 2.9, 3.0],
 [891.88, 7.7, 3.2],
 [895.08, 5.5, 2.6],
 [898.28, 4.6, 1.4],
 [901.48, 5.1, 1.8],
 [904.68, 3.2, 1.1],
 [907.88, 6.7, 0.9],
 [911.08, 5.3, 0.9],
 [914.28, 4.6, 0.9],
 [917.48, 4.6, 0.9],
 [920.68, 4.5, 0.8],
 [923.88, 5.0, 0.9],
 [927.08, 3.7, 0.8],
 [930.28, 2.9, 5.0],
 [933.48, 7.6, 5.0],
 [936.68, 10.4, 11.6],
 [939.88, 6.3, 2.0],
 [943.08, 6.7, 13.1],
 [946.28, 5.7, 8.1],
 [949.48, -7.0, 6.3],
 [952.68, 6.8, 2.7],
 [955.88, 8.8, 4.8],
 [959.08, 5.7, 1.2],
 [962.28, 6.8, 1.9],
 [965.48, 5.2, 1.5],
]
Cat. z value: 1.010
